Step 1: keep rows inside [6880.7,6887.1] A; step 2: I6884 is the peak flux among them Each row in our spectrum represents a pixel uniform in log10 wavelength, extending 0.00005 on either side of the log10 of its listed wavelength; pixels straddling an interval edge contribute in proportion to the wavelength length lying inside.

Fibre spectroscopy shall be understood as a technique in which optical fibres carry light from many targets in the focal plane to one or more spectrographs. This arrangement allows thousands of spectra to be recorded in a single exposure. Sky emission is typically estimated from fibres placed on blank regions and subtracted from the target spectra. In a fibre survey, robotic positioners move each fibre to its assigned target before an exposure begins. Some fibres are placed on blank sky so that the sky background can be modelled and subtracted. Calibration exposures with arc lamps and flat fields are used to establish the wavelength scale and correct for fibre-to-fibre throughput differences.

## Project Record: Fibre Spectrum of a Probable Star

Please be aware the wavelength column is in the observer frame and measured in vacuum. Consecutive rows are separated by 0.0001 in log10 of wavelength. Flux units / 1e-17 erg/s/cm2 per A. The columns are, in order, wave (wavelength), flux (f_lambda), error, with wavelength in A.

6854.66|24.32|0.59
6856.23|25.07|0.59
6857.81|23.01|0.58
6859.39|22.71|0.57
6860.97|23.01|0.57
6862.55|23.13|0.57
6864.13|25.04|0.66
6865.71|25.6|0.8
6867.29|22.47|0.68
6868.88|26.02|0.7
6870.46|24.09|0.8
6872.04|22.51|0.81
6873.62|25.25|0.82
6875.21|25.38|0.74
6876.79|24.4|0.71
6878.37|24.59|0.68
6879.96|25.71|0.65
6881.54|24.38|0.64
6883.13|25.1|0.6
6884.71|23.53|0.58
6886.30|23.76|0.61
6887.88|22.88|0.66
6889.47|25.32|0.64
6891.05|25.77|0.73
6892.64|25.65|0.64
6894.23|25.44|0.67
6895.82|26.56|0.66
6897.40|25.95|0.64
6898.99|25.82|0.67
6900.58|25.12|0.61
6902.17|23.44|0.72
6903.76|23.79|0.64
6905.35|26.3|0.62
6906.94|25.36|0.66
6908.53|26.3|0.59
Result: 25.1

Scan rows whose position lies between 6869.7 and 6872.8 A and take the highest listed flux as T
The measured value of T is 24.09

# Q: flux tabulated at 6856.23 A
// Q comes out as 25.07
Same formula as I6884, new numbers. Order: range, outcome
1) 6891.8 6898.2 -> 26.56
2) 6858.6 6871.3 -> 26.02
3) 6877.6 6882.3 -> 25.71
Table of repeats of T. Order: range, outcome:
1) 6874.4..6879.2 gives 25.38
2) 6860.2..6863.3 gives 23.13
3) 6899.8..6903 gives 25.12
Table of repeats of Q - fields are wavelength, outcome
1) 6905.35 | 26.3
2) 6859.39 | 22.71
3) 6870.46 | 24.09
